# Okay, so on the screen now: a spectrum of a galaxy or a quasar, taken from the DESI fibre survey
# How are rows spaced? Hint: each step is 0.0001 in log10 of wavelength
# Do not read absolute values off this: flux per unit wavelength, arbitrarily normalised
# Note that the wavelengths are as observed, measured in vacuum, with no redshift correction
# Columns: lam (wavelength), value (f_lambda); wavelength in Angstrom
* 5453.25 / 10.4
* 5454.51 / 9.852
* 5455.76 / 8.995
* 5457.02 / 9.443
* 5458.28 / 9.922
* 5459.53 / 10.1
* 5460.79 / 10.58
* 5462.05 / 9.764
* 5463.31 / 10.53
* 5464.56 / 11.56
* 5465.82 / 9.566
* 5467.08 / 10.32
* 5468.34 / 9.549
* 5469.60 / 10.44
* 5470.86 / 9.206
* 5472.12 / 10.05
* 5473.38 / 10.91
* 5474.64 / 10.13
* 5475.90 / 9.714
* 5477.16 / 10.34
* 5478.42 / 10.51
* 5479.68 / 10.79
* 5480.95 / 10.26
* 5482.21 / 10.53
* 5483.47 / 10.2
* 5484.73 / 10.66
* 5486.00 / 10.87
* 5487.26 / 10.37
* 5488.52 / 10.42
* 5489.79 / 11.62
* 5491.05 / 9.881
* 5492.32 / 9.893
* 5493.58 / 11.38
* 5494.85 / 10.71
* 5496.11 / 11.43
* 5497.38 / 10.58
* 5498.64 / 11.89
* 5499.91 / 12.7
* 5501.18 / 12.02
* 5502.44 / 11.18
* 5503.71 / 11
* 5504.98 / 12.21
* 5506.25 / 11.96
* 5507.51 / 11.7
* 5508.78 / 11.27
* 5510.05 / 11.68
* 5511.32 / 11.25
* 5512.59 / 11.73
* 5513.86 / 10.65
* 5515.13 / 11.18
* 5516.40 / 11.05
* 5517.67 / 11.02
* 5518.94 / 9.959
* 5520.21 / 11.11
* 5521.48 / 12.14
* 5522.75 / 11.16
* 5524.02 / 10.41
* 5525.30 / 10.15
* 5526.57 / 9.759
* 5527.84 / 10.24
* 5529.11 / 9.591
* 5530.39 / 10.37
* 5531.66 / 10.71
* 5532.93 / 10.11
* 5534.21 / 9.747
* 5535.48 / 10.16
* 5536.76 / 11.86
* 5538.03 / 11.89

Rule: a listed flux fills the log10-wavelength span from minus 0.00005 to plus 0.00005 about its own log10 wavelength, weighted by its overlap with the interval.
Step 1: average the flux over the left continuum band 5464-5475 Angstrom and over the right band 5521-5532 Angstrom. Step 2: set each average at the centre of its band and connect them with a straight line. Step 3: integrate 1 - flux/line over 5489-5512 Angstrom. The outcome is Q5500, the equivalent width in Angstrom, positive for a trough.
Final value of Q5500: -2.2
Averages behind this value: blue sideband 10.2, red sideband 10.5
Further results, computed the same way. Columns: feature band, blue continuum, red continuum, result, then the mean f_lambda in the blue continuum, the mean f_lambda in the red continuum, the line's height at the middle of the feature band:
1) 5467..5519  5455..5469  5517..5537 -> -3.0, 10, 10.5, 10.3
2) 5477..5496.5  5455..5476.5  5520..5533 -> -0.8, 10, 10.5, 10.2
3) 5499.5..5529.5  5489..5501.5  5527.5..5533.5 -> -1.3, 11.2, 10.2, 10.6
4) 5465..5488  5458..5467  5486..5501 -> 0.8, 10.3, 11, 10.6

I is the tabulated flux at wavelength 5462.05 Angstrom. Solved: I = 9.764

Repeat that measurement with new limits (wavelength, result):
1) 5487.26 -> 10.37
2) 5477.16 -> 10.34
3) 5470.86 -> 9.206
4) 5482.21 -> 10.53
